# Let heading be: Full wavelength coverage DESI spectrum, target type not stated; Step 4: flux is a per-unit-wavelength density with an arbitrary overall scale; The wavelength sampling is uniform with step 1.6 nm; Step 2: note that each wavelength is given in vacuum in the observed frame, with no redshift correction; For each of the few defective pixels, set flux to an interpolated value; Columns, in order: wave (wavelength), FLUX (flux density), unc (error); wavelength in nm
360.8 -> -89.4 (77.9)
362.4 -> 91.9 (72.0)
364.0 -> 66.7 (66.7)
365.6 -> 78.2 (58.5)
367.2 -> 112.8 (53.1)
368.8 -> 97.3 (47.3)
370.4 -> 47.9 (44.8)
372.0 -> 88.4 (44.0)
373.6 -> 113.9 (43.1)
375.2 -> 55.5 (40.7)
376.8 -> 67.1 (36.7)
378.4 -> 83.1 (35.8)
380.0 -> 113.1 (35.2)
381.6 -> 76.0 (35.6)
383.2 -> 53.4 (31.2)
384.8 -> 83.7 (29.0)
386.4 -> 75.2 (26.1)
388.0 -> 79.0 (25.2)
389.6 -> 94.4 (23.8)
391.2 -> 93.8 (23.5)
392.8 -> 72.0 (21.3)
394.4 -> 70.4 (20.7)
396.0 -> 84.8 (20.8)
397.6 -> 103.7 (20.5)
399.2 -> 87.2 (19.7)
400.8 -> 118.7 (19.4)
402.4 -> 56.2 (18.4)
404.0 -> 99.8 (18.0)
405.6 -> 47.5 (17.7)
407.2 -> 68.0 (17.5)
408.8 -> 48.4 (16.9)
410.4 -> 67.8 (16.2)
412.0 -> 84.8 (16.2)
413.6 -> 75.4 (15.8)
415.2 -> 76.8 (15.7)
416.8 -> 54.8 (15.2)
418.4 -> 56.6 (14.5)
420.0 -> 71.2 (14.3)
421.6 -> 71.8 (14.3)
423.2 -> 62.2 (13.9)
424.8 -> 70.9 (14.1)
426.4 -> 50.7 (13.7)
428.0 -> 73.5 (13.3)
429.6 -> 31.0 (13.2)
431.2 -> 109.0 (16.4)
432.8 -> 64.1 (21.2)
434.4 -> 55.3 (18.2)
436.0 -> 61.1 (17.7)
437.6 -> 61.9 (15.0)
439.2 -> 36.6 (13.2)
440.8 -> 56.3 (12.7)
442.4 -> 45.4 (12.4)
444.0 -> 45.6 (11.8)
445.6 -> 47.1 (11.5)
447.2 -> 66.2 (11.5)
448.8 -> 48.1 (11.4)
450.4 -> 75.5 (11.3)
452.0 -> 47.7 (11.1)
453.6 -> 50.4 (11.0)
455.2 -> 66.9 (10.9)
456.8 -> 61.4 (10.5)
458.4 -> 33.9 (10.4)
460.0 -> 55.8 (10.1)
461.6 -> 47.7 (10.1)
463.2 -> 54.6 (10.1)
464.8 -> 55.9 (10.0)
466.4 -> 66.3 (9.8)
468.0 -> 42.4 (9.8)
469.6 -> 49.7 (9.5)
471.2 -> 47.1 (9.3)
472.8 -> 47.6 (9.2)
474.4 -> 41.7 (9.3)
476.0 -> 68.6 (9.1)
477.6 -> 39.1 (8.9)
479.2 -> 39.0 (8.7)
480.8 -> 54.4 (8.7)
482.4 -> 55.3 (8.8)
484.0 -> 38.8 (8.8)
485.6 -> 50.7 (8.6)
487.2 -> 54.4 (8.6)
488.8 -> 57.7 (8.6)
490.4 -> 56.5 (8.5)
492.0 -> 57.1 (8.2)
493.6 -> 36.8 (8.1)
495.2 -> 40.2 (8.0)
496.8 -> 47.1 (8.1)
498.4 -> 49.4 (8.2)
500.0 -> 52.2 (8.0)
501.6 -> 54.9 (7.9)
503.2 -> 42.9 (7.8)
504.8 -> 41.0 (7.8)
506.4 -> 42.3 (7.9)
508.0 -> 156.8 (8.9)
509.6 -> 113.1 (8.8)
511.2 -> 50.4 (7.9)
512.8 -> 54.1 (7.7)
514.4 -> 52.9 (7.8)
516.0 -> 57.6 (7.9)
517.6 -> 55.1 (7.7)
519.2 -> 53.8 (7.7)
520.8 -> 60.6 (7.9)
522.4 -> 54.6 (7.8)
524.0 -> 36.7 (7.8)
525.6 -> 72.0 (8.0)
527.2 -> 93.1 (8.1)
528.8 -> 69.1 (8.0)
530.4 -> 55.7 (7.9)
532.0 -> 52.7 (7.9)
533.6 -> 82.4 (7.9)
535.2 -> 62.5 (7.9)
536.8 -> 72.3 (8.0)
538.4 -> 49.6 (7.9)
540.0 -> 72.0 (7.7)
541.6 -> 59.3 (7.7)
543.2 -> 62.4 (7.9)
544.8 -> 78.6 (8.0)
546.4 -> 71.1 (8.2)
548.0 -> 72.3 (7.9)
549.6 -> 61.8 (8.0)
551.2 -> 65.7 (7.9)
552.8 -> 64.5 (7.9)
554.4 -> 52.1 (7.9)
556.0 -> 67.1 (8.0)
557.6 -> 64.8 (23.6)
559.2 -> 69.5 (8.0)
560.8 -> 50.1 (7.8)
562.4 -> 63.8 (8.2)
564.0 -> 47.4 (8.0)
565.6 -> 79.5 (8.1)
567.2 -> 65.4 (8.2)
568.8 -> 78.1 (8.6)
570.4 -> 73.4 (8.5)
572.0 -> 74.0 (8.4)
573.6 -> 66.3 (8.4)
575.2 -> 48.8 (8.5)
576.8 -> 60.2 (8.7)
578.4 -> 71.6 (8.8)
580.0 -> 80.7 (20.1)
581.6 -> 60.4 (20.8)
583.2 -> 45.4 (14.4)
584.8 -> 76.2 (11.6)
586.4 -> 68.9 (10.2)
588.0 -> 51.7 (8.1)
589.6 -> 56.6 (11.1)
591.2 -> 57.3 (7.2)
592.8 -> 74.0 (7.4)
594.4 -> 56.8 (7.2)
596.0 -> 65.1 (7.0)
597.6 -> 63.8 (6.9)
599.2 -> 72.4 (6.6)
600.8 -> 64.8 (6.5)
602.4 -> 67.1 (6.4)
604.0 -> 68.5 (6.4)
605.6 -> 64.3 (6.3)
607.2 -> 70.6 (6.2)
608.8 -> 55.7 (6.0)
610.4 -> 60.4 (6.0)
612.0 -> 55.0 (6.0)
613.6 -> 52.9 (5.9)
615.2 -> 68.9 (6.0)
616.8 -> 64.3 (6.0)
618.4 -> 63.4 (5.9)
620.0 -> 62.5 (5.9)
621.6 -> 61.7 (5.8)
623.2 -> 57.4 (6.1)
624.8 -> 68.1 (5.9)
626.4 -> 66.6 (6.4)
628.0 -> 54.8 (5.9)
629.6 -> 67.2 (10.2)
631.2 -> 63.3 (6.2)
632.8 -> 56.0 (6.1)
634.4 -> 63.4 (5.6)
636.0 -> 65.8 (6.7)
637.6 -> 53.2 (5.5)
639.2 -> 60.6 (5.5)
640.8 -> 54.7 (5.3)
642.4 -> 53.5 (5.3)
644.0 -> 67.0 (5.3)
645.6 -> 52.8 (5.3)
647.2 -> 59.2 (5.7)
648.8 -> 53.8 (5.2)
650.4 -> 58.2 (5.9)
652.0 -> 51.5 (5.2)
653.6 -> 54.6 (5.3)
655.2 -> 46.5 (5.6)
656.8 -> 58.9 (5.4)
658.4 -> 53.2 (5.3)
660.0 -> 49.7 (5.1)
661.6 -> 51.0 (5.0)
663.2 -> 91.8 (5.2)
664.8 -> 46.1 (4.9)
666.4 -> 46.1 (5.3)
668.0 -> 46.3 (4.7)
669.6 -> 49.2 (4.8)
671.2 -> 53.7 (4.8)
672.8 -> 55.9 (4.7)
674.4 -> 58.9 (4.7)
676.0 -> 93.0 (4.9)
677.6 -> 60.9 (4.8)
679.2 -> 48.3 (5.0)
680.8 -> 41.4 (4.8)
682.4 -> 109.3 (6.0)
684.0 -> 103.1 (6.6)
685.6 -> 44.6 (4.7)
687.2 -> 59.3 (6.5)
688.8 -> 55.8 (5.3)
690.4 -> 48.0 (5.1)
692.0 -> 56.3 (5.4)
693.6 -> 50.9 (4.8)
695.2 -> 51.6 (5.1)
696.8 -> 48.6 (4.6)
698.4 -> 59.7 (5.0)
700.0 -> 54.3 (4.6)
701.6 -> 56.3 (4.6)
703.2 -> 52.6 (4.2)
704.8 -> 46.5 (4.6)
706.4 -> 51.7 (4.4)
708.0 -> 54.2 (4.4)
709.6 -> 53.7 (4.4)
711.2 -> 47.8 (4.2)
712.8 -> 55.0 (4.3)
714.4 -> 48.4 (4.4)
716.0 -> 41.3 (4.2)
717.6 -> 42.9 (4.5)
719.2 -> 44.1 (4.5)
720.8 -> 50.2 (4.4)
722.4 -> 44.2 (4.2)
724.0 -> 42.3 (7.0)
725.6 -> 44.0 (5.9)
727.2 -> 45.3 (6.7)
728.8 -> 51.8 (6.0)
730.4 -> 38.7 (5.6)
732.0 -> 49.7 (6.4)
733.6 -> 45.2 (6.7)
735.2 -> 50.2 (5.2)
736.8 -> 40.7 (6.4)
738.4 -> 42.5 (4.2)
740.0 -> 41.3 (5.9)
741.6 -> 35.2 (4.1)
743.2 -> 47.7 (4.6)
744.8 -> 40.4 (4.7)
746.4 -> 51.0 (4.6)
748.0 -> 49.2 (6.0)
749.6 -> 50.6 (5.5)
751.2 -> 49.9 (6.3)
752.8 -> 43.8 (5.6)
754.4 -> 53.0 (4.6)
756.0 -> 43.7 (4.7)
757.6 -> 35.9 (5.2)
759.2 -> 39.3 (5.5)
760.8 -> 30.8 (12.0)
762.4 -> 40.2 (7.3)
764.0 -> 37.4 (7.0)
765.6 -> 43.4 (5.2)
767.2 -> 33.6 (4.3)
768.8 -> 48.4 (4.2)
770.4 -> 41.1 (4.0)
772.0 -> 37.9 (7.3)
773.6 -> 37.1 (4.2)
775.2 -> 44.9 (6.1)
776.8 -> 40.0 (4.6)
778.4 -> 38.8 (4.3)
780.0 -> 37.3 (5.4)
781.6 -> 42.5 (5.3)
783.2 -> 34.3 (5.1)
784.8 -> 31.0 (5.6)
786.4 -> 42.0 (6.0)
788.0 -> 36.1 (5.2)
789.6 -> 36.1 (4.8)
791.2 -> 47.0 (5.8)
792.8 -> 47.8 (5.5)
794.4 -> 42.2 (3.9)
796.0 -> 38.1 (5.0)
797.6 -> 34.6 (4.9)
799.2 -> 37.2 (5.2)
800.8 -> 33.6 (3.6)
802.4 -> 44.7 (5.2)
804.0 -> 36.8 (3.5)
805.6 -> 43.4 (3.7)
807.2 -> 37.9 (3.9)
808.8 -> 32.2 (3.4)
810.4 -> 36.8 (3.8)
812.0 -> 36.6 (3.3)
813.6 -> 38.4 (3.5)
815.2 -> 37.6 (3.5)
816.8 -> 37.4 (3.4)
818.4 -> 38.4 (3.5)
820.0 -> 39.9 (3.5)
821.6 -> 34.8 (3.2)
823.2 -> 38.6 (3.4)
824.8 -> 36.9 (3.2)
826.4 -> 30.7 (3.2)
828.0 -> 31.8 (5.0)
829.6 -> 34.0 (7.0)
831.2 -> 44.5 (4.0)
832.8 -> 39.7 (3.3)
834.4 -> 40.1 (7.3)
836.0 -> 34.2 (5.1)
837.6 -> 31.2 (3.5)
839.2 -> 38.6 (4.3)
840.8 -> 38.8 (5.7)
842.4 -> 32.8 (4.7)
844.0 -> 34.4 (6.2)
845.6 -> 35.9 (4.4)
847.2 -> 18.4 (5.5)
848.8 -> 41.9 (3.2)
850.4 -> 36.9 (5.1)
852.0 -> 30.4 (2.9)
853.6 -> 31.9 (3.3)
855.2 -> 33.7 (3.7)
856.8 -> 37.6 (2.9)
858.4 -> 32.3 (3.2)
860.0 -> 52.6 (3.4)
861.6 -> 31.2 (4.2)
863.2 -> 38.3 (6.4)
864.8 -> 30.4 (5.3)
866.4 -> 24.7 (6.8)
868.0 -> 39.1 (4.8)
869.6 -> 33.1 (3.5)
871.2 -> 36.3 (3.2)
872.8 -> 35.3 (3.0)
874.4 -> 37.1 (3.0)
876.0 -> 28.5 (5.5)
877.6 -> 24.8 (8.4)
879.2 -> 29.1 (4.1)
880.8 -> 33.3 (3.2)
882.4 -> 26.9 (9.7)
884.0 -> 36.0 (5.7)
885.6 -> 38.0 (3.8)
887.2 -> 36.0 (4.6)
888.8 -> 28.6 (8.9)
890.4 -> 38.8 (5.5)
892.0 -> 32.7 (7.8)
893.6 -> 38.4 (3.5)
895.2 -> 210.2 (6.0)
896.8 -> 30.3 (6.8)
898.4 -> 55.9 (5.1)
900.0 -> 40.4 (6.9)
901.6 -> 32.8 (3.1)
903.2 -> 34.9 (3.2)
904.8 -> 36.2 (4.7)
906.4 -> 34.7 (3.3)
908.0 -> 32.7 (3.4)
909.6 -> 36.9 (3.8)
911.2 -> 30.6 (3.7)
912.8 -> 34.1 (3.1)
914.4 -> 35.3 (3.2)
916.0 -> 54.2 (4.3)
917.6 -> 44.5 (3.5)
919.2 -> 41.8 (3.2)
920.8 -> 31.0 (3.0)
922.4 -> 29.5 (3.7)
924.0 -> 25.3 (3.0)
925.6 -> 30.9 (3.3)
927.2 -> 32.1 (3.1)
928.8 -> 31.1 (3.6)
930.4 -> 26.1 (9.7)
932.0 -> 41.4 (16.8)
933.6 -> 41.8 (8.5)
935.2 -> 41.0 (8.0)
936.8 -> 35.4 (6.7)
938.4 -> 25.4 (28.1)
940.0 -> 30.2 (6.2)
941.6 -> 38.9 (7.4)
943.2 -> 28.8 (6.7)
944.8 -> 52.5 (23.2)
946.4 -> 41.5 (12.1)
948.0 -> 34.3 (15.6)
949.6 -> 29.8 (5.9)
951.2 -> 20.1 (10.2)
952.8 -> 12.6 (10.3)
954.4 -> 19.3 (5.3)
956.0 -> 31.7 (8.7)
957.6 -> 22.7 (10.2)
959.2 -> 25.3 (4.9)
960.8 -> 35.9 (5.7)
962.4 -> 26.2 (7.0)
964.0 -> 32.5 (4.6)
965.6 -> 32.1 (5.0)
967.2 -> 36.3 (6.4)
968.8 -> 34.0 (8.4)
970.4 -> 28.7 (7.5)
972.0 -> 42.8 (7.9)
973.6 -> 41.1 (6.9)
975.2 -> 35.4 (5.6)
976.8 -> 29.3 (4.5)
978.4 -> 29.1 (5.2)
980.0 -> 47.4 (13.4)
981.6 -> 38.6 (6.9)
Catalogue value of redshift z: 0.364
